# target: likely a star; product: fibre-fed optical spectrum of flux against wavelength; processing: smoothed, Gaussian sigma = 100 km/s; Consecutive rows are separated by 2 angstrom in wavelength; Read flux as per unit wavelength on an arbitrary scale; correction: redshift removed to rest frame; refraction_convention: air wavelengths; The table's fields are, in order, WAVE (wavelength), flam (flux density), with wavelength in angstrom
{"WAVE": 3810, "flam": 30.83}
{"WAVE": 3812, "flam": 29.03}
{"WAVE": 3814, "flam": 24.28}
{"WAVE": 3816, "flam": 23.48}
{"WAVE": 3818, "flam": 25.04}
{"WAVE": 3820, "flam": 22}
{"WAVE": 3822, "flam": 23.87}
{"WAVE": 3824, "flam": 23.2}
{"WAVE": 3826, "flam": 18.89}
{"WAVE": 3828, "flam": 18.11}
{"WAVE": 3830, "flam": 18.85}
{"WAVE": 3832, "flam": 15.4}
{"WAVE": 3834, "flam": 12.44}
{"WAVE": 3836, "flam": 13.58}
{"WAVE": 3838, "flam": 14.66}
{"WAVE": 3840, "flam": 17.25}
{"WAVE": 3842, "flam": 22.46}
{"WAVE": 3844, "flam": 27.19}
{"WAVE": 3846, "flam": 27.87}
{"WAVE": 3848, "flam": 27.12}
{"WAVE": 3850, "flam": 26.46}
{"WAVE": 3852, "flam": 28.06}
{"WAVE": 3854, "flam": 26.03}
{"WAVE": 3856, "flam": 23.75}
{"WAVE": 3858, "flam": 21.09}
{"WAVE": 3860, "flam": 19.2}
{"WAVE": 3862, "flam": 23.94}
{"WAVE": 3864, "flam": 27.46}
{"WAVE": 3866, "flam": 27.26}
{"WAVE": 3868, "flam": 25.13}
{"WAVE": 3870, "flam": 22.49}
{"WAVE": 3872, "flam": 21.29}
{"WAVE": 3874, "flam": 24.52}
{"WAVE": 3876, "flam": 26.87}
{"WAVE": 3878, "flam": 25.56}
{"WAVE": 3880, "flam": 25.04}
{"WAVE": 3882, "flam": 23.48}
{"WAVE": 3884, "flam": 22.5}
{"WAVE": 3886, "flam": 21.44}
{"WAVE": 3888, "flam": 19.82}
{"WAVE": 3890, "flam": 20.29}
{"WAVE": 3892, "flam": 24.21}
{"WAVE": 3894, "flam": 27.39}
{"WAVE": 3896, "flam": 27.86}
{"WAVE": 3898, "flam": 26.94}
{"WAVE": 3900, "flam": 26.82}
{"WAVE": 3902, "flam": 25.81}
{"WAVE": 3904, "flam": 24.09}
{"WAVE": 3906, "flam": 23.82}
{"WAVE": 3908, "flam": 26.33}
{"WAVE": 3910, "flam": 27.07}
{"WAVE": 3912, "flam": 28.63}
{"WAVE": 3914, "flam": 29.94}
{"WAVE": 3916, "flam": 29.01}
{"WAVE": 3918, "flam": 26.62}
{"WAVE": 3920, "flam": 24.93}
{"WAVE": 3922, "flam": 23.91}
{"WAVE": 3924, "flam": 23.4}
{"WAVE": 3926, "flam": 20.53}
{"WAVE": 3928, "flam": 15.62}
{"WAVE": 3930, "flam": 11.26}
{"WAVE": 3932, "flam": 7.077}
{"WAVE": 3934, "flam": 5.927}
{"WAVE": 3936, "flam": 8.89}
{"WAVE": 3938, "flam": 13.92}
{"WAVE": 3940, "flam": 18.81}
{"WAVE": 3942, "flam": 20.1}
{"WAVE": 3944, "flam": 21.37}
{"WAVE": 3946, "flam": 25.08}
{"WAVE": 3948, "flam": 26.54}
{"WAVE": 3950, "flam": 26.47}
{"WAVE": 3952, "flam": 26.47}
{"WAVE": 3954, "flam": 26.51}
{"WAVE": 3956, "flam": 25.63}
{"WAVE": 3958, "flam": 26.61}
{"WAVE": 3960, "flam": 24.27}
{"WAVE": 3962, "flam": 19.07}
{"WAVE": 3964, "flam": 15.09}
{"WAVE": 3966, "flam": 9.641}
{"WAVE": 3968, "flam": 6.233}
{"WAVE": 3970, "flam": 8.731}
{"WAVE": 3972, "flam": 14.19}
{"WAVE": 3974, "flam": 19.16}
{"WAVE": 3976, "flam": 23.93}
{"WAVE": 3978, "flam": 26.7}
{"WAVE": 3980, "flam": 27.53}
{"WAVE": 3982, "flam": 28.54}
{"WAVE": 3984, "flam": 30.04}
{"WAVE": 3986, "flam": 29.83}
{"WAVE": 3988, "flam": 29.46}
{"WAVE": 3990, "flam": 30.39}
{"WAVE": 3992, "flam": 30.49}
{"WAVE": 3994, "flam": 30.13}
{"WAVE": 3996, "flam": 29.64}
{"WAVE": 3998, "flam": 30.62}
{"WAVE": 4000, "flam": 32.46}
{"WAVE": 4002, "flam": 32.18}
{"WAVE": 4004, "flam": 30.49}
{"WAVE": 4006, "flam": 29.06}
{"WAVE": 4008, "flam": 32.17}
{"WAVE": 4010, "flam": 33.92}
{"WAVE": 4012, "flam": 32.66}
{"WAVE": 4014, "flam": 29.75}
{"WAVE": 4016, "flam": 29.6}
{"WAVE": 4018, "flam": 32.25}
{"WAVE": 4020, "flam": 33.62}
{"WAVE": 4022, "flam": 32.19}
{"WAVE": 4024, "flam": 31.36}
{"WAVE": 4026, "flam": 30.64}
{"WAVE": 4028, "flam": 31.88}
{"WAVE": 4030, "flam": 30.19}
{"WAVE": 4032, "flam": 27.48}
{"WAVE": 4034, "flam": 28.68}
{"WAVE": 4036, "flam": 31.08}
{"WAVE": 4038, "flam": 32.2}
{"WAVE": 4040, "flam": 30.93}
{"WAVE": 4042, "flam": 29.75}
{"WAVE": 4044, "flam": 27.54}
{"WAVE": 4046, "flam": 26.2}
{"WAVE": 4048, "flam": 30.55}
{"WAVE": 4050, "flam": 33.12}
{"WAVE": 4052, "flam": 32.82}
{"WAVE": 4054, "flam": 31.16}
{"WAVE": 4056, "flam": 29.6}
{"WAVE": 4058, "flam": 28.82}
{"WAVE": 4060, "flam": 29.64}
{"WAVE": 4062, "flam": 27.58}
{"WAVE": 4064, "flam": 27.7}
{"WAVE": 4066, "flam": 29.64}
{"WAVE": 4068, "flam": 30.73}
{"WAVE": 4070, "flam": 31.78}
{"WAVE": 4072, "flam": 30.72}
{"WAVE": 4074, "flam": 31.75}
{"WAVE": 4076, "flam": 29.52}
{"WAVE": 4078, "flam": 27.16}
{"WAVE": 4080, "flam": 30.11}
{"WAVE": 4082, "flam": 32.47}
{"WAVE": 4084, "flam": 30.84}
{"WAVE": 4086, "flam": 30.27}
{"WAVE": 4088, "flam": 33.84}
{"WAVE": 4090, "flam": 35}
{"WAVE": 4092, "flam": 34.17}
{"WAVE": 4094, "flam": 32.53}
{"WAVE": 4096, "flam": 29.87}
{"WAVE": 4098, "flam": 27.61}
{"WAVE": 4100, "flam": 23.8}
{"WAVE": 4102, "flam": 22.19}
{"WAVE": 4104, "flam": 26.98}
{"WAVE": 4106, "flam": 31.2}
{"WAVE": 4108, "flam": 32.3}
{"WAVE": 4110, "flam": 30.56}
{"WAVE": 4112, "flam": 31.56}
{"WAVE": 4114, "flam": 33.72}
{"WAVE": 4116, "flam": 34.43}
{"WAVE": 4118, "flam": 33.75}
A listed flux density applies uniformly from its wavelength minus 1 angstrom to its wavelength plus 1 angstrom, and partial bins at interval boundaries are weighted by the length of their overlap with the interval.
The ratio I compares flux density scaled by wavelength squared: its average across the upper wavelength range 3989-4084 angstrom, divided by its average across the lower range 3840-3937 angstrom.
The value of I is 1.41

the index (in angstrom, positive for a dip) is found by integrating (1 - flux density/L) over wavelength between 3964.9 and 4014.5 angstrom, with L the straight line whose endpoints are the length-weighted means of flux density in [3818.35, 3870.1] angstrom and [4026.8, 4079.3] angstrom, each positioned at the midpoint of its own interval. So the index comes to 2.5 angstrom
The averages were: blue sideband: 22.1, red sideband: 29.9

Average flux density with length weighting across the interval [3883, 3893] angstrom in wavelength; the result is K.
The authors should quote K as 21.7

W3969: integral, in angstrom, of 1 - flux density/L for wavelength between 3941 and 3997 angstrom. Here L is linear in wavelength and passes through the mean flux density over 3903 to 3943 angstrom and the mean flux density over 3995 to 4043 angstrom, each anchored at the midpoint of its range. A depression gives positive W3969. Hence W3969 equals 4.5 angstrom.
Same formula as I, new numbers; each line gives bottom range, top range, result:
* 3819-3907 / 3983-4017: 1.43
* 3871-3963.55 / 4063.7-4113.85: 1.45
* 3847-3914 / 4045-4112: 1.34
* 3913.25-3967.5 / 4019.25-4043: 1.59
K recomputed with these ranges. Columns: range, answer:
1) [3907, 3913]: 27.3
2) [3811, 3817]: 25.6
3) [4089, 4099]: 31.8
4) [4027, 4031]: 31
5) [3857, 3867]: 23.8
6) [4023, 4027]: 31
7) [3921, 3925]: 23.7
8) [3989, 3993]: 30.4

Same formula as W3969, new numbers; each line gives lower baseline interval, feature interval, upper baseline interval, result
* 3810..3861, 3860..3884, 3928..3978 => -4.15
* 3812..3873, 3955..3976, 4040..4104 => 7.31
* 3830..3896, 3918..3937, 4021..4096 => 6.76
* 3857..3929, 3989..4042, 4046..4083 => -4.57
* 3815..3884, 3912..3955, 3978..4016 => 9.92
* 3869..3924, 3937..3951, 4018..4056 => 2.70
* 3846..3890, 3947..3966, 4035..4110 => 2.43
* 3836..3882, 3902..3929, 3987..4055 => 1.35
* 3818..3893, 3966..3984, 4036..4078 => 5.06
